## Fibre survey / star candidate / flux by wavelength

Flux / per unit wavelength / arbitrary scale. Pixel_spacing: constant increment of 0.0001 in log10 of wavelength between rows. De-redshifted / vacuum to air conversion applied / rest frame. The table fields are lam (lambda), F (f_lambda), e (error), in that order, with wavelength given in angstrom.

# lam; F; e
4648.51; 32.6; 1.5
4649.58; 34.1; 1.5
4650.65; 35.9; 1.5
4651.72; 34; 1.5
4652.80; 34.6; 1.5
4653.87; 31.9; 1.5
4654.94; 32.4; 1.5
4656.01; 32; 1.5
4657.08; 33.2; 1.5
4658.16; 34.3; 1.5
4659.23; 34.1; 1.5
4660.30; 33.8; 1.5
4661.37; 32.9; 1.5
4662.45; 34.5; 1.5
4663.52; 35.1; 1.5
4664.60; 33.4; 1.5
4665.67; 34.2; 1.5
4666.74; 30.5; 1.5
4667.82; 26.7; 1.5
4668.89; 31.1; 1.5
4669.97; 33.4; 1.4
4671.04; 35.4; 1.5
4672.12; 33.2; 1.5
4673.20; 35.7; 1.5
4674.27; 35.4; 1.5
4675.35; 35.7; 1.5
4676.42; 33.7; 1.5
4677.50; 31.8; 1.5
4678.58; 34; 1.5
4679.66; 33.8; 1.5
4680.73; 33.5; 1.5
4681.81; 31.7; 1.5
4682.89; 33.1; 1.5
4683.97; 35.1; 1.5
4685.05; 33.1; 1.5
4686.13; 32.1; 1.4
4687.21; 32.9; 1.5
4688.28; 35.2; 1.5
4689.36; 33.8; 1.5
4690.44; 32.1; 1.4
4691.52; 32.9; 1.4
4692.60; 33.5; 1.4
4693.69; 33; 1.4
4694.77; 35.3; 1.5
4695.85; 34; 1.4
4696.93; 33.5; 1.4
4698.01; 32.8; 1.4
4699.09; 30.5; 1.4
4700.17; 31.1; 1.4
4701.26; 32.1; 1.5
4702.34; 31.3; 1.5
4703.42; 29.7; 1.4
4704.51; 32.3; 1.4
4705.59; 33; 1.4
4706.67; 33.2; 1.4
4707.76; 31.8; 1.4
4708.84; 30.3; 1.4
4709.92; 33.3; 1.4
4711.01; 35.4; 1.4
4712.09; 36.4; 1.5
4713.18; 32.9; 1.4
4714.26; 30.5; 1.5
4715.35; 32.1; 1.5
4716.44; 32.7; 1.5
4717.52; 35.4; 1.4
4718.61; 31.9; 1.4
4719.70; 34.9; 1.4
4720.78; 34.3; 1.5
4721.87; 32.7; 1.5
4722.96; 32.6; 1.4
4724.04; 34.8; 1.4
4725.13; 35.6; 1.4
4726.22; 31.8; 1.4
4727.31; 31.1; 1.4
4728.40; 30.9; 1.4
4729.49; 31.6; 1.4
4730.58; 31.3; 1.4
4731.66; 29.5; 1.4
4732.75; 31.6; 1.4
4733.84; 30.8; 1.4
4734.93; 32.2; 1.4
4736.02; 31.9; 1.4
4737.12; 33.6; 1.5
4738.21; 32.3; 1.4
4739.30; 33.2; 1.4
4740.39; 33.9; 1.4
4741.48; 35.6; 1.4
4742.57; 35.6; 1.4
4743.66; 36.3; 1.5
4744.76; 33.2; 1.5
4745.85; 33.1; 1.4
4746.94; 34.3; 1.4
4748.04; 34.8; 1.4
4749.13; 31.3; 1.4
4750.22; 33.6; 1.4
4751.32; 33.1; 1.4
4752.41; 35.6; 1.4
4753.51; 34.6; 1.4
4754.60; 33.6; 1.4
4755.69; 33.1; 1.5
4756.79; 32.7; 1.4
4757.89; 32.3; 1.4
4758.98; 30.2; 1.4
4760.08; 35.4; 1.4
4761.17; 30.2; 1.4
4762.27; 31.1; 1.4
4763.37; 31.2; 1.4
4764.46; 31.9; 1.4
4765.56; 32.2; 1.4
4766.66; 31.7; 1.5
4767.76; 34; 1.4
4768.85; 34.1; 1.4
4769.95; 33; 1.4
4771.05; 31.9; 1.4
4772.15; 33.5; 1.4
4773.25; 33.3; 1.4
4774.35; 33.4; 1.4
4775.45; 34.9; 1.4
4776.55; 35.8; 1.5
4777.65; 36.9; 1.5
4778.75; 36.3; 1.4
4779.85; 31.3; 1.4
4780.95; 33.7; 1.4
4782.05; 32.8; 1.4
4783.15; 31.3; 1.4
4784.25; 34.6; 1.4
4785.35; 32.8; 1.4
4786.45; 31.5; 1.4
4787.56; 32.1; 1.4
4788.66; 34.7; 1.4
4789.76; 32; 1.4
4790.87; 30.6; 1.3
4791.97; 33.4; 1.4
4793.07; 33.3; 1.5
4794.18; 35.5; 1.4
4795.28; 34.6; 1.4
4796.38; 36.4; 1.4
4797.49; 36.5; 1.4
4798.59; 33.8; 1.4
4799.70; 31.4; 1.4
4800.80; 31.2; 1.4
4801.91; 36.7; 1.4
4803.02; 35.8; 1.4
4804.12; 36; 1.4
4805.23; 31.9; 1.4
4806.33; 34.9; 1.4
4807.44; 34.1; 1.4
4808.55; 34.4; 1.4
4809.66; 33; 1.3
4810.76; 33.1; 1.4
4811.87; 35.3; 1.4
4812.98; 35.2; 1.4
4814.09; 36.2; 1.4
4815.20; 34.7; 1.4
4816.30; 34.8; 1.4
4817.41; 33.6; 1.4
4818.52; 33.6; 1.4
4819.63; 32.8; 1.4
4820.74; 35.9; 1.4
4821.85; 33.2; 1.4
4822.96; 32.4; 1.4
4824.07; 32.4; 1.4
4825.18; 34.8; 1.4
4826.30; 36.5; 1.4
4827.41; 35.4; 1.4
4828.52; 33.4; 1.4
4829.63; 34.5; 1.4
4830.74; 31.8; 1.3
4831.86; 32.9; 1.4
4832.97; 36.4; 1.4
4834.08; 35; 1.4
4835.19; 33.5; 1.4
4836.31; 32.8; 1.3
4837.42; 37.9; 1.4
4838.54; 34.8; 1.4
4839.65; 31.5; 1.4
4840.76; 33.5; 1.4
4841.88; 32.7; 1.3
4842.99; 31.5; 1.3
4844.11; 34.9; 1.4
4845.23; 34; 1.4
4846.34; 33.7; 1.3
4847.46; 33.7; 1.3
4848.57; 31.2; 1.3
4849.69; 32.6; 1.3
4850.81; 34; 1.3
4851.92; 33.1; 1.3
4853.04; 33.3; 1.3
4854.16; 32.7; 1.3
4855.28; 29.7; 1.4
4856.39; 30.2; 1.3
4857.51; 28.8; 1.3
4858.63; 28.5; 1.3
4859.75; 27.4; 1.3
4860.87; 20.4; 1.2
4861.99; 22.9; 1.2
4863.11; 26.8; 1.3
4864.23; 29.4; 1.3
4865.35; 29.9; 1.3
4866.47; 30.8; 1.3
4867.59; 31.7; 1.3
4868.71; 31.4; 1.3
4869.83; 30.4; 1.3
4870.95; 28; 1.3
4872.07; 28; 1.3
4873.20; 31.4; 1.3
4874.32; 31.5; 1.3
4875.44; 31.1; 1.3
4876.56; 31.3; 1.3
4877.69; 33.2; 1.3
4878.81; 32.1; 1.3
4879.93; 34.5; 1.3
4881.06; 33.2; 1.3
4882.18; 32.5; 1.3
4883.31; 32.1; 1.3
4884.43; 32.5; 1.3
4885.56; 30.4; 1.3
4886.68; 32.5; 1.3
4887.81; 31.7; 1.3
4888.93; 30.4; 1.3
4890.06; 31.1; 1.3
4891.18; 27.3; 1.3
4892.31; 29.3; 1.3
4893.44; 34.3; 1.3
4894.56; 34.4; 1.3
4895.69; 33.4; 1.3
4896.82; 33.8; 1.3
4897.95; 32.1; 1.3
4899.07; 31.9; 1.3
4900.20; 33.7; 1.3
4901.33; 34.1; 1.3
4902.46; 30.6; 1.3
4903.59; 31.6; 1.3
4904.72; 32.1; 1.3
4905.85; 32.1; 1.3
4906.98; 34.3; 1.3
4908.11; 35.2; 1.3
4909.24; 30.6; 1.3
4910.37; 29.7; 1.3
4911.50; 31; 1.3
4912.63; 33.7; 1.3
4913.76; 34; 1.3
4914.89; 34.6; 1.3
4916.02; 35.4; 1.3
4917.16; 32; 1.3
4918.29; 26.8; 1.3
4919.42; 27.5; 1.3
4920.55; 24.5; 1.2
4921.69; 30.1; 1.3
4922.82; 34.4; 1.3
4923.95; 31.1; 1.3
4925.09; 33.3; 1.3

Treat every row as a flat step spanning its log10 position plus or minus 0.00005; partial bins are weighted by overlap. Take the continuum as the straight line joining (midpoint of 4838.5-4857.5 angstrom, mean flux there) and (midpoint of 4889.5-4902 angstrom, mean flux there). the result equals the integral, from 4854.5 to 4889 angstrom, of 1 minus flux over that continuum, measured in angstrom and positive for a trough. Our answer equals 2.4 angstrom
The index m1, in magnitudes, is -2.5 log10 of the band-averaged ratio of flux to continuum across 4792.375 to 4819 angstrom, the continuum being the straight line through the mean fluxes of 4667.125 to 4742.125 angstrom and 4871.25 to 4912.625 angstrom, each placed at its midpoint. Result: -0.07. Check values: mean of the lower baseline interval 32.9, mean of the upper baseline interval 32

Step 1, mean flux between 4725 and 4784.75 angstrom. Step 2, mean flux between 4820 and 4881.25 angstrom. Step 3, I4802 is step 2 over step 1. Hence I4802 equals 0.97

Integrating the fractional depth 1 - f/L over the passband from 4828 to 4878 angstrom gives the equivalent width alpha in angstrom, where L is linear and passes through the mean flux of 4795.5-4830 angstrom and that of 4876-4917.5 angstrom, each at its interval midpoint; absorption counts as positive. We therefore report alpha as 2.9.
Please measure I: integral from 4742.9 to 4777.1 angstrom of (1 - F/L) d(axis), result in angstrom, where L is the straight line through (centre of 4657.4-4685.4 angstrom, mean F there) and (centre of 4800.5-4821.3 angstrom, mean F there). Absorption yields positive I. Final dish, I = 0.8 angstrom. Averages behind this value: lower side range 33.4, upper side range 34.4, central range 33.2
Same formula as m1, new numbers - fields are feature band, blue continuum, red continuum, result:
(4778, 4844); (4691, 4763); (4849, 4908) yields -0.066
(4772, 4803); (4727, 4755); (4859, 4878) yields -0.072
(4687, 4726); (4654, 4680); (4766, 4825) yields 0.014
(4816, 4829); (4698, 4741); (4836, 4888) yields -0.080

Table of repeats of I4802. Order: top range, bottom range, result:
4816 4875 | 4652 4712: 0.97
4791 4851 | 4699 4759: 1.03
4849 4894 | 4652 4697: 0.92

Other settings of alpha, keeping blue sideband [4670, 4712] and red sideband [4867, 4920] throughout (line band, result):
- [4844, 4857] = -0.2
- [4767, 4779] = -0.6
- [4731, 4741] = 0.2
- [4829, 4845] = -0.8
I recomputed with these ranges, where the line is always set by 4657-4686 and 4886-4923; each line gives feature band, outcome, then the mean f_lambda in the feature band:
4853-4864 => 1.5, 27.9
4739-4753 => -0.5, 34.1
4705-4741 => 0.4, 32.7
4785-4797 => -0.3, 33.4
